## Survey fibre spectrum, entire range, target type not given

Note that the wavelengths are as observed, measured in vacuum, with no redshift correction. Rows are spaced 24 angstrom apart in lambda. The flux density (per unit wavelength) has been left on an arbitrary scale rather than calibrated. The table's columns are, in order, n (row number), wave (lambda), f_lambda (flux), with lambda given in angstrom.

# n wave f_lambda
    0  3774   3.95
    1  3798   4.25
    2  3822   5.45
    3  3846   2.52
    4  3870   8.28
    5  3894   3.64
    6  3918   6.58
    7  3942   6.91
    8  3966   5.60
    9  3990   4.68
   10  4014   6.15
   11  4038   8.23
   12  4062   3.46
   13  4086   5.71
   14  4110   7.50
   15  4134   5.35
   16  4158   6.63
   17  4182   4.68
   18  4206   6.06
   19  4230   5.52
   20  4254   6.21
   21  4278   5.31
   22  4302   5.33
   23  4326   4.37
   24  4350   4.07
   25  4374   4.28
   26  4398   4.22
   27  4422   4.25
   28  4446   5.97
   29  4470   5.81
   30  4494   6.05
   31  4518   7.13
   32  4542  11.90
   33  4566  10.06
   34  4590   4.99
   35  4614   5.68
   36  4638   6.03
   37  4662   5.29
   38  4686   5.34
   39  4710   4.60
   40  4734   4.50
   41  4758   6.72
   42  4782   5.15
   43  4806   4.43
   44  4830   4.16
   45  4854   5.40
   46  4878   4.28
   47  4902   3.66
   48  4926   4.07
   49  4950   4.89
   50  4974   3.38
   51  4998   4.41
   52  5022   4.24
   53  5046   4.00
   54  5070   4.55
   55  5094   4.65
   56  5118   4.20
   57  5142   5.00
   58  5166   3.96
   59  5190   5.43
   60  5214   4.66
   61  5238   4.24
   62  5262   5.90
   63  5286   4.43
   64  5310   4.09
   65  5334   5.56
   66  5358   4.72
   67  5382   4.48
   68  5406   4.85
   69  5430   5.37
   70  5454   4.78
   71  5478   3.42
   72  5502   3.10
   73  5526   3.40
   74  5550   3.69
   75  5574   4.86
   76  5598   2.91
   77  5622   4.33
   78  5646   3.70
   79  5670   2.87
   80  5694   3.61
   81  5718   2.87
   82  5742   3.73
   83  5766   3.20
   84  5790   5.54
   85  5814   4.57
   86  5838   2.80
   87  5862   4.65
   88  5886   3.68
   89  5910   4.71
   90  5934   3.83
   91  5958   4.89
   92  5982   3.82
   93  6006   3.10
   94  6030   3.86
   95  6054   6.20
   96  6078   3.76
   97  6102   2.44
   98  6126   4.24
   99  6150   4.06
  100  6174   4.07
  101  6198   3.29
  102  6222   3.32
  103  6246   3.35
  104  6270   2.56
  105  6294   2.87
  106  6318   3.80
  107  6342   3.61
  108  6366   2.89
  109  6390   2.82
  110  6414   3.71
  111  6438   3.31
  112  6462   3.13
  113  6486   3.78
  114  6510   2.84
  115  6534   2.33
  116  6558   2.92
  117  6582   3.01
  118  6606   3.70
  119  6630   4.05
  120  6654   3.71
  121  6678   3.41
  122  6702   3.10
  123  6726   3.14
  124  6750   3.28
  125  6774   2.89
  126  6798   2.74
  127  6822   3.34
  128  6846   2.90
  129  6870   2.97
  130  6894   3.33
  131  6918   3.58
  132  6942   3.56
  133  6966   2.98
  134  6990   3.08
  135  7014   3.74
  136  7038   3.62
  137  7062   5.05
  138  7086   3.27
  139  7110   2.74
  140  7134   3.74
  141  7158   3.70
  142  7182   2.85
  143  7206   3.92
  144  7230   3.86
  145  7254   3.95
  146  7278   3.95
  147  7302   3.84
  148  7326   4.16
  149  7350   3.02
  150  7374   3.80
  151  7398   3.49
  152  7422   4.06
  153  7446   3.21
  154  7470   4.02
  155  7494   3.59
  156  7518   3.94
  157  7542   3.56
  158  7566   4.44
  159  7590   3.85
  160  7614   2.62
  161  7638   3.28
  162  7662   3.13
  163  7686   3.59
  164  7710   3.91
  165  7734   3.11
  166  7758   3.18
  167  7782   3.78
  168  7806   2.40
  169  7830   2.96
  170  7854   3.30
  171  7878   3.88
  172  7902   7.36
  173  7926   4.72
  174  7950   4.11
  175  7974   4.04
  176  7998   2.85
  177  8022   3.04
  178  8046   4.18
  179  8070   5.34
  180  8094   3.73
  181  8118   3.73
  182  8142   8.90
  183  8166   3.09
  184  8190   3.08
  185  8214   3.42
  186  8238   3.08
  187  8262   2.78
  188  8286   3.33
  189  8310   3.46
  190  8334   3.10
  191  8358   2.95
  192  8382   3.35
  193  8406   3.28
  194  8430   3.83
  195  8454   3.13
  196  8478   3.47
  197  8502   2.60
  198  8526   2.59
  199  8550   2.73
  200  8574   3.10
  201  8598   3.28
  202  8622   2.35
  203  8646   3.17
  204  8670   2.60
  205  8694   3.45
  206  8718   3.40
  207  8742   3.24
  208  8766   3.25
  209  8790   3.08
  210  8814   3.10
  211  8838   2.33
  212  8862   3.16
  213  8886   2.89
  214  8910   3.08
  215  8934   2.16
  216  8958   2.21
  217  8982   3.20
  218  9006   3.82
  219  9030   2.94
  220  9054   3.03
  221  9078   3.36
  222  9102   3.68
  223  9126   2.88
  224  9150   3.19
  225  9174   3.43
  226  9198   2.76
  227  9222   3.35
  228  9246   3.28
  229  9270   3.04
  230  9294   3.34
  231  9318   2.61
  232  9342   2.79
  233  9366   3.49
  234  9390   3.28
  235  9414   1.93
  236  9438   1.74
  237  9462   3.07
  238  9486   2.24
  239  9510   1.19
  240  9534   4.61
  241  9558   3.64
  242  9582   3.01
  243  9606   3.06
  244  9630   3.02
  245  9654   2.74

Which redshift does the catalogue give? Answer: 0.63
